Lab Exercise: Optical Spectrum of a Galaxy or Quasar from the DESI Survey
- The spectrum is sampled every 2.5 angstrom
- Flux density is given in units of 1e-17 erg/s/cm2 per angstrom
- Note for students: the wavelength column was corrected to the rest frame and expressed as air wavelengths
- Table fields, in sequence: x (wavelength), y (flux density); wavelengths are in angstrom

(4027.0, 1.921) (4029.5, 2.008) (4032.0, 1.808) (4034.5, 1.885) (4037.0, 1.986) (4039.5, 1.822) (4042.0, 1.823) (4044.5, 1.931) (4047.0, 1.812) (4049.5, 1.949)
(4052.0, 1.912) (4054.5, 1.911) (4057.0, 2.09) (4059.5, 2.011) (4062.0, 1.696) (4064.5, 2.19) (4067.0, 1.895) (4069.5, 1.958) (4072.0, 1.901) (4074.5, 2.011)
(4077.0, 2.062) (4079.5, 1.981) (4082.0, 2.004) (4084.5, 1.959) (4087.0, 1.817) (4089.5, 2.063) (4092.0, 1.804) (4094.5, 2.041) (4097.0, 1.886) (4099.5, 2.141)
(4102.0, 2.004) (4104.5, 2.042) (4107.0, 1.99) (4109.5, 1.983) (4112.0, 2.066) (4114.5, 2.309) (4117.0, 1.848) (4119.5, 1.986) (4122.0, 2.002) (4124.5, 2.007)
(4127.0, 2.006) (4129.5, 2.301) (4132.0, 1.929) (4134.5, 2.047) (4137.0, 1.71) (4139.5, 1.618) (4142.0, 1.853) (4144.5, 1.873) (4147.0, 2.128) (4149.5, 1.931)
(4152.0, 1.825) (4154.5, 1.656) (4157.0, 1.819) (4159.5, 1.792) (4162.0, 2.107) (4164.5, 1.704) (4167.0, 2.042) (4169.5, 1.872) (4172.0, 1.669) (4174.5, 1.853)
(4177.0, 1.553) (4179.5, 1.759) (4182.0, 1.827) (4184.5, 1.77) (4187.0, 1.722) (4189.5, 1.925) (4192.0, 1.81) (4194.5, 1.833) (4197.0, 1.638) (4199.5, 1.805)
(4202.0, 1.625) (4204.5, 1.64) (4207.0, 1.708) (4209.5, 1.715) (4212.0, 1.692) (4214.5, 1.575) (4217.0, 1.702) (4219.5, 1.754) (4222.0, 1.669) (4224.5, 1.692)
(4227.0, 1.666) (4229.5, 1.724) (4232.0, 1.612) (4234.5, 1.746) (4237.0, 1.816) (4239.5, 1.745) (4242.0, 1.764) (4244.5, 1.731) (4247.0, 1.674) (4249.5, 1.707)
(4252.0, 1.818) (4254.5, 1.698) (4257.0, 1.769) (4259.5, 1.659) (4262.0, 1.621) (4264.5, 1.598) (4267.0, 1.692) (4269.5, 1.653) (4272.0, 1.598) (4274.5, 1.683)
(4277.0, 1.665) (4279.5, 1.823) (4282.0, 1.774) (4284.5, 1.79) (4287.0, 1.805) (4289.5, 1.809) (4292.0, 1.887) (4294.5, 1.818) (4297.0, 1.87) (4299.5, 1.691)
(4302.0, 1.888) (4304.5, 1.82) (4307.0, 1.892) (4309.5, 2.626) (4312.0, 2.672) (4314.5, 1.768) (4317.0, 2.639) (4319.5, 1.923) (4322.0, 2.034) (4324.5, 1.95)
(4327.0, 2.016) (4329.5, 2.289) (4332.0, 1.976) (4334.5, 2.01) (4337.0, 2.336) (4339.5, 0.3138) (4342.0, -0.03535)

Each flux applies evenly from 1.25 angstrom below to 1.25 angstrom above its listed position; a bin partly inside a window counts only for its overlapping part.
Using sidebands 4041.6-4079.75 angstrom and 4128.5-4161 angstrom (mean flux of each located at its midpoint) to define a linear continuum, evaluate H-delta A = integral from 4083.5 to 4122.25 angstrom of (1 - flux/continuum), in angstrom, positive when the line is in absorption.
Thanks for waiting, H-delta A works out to -1.7 angstrom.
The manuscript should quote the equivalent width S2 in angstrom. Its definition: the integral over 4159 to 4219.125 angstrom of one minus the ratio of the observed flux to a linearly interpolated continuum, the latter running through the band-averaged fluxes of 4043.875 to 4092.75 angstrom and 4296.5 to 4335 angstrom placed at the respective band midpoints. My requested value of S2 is 7.3 angstrom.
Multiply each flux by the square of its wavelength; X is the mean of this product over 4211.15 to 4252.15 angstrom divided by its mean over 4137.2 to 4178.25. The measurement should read 0.97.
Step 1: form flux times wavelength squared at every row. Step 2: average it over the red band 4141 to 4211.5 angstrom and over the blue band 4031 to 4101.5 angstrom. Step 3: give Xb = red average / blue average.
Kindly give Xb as 0.98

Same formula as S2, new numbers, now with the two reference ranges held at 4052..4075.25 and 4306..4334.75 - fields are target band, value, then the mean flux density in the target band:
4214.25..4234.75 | 3.9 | 1.68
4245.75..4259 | 2.4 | 1.73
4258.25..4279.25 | 4.6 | 1.65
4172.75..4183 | 1.5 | 1.74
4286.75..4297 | 1.4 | 1.84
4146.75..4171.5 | 2.0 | 1.87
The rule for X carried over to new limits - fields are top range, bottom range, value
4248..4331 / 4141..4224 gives 1.11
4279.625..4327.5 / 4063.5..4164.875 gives 1.11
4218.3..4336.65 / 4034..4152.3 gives 1.03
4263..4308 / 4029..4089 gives 1.02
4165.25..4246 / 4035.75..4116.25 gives 0.94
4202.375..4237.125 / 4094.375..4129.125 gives 0.88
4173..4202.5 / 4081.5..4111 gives 0.93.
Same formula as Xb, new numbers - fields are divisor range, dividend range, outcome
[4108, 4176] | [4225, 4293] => 0.95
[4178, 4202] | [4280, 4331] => 1.19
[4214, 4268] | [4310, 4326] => 1.33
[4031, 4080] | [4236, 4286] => 0.98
